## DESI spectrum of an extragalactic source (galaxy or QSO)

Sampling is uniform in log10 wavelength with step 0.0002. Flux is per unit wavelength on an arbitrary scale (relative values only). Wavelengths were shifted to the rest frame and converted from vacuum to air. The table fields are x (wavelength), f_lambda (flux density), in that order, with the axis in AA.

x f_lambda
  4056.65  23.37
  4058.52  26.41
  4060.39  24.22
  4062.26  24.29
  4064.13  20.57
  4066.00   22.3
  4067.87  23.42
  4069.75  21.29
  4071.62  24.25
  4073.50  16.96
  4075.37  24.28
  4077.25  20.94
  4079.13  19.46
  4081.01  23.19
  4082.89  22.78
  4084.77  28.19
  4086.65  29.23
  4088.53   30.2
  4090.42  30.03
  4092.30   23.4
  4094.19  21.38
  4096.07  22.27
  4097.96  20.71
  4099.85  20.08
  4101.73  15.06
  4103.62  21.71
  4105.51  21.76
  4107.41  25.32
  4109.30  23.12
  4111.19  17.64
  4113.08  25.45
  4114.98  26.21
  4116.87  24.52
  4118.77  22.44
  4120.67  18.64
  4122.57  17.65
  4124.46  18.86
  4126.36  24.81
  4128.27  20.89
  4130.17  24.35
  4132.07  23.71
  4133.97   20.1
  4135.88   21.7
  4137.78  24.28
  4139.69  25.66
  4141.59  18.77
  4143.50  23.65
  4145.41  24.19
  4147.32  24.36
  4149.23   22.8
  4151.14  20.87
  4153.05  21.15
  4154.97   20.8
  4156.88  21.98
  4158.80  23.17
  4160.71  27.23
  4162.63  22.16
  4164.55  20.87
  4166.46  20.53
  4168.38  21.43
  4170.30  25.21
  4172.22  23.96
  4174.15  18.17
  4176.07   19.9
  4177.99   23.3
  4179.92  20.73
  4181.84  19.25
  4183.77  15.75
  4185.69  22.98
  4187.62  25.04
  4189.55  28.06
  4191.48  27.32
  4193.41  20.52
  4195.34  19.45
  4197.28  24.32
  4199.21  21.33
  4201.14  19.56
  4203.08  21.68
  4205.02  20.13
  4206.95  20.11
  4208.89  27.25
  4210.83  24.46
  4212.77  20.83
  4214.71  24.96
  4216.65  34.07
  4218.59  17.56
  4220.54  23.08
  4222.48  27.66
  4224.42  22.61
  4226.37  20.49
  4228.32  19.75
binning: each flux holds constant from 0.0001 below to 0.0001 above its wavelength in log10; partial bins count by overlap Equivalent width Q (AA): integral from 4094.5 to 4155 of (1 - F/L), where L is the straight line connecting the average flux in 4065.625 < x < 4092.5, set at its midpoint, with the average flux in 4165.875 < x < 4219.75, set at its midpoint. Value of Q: 3.6 AA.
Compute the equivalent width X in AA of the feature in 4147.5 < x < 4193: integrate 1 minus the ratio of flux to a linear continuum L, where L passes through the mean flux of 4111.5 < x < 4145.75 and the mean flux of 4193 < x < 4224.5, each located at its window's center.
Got 0.8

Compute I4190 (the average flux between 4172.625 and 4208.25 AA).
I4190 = 21.6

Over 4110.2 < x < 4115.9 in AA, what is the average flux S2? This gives 23.1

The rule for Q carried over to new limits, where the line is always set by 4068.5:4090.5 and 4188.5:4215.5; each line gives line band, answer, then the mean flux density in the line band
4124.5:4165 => 1.2 AA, 22.7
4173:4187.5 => 1.7 AA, 20.4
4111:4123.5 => 0.8 AA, 22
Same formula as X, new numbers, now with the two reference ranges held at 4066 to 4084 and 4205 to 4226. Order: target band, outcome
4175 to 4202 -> 1.8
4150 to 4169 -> 0.9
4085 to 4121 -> -1.6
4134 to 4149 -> -0.1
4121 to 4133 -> 0.6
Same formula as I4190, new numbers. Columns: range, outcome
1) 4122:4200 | 22.3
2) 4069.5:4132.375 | 22.7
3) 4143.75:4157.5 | 22.4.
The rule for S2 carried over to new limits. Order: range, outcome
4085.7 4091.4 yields 29.8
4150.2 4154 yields 21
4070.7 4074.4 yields 20.6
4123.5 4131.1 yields 22.2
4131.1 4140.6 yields 23.1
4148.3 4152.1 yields 21.8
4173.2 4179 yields 20.5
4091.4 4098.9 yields 21.9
